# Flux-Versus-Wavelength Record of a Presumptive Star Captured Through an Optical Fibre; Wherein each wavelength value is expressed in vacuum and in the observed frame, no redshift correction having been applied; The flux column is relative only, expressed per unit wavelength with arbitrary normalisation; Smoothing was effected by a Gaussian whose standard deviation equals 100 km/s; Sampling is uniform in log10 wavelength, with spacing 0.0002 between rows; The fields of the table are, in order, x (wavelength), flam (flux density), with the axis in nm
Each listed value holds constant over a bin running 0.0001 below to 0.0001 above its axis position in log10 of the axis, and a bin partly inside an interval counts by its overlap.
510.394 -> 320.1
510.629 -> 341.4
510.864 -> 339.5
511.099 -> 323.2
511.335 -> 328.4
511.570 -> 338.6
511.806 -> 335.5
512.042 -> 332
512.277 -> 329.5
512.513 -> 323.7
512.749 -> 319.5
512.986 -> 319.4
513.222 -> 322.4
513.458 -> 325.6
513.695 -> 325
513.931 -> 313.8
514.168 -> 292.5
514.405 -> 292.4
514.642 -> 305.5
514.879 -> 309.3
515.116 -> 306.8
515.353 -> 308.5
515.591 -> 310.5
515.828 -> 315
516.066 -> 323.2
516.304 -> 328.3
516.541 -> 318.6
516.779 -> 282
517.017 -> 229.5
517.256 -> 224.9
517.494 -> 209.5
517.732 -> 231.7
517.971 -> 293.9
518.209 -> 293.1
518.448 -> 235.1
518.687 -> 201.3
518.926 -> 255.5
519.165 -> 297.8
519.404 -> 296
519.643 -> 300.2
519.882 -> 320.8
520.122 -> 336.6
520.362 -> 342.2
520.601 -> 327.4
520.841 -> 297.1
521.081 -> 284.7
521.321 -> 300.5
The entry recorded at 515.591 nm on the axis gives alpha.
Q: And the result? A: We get 310.5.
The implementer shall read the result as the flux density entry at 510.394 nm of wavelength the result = 320.1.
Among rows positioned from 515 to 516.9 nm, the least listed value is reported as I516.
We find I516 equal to 282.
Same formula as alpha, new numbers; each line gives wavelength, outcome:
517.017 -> 229.5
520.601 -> 327.4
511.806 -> 335.5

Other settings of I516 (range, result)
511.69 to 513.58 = 319.4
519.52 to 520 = 300.2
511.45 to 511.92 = 335.5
